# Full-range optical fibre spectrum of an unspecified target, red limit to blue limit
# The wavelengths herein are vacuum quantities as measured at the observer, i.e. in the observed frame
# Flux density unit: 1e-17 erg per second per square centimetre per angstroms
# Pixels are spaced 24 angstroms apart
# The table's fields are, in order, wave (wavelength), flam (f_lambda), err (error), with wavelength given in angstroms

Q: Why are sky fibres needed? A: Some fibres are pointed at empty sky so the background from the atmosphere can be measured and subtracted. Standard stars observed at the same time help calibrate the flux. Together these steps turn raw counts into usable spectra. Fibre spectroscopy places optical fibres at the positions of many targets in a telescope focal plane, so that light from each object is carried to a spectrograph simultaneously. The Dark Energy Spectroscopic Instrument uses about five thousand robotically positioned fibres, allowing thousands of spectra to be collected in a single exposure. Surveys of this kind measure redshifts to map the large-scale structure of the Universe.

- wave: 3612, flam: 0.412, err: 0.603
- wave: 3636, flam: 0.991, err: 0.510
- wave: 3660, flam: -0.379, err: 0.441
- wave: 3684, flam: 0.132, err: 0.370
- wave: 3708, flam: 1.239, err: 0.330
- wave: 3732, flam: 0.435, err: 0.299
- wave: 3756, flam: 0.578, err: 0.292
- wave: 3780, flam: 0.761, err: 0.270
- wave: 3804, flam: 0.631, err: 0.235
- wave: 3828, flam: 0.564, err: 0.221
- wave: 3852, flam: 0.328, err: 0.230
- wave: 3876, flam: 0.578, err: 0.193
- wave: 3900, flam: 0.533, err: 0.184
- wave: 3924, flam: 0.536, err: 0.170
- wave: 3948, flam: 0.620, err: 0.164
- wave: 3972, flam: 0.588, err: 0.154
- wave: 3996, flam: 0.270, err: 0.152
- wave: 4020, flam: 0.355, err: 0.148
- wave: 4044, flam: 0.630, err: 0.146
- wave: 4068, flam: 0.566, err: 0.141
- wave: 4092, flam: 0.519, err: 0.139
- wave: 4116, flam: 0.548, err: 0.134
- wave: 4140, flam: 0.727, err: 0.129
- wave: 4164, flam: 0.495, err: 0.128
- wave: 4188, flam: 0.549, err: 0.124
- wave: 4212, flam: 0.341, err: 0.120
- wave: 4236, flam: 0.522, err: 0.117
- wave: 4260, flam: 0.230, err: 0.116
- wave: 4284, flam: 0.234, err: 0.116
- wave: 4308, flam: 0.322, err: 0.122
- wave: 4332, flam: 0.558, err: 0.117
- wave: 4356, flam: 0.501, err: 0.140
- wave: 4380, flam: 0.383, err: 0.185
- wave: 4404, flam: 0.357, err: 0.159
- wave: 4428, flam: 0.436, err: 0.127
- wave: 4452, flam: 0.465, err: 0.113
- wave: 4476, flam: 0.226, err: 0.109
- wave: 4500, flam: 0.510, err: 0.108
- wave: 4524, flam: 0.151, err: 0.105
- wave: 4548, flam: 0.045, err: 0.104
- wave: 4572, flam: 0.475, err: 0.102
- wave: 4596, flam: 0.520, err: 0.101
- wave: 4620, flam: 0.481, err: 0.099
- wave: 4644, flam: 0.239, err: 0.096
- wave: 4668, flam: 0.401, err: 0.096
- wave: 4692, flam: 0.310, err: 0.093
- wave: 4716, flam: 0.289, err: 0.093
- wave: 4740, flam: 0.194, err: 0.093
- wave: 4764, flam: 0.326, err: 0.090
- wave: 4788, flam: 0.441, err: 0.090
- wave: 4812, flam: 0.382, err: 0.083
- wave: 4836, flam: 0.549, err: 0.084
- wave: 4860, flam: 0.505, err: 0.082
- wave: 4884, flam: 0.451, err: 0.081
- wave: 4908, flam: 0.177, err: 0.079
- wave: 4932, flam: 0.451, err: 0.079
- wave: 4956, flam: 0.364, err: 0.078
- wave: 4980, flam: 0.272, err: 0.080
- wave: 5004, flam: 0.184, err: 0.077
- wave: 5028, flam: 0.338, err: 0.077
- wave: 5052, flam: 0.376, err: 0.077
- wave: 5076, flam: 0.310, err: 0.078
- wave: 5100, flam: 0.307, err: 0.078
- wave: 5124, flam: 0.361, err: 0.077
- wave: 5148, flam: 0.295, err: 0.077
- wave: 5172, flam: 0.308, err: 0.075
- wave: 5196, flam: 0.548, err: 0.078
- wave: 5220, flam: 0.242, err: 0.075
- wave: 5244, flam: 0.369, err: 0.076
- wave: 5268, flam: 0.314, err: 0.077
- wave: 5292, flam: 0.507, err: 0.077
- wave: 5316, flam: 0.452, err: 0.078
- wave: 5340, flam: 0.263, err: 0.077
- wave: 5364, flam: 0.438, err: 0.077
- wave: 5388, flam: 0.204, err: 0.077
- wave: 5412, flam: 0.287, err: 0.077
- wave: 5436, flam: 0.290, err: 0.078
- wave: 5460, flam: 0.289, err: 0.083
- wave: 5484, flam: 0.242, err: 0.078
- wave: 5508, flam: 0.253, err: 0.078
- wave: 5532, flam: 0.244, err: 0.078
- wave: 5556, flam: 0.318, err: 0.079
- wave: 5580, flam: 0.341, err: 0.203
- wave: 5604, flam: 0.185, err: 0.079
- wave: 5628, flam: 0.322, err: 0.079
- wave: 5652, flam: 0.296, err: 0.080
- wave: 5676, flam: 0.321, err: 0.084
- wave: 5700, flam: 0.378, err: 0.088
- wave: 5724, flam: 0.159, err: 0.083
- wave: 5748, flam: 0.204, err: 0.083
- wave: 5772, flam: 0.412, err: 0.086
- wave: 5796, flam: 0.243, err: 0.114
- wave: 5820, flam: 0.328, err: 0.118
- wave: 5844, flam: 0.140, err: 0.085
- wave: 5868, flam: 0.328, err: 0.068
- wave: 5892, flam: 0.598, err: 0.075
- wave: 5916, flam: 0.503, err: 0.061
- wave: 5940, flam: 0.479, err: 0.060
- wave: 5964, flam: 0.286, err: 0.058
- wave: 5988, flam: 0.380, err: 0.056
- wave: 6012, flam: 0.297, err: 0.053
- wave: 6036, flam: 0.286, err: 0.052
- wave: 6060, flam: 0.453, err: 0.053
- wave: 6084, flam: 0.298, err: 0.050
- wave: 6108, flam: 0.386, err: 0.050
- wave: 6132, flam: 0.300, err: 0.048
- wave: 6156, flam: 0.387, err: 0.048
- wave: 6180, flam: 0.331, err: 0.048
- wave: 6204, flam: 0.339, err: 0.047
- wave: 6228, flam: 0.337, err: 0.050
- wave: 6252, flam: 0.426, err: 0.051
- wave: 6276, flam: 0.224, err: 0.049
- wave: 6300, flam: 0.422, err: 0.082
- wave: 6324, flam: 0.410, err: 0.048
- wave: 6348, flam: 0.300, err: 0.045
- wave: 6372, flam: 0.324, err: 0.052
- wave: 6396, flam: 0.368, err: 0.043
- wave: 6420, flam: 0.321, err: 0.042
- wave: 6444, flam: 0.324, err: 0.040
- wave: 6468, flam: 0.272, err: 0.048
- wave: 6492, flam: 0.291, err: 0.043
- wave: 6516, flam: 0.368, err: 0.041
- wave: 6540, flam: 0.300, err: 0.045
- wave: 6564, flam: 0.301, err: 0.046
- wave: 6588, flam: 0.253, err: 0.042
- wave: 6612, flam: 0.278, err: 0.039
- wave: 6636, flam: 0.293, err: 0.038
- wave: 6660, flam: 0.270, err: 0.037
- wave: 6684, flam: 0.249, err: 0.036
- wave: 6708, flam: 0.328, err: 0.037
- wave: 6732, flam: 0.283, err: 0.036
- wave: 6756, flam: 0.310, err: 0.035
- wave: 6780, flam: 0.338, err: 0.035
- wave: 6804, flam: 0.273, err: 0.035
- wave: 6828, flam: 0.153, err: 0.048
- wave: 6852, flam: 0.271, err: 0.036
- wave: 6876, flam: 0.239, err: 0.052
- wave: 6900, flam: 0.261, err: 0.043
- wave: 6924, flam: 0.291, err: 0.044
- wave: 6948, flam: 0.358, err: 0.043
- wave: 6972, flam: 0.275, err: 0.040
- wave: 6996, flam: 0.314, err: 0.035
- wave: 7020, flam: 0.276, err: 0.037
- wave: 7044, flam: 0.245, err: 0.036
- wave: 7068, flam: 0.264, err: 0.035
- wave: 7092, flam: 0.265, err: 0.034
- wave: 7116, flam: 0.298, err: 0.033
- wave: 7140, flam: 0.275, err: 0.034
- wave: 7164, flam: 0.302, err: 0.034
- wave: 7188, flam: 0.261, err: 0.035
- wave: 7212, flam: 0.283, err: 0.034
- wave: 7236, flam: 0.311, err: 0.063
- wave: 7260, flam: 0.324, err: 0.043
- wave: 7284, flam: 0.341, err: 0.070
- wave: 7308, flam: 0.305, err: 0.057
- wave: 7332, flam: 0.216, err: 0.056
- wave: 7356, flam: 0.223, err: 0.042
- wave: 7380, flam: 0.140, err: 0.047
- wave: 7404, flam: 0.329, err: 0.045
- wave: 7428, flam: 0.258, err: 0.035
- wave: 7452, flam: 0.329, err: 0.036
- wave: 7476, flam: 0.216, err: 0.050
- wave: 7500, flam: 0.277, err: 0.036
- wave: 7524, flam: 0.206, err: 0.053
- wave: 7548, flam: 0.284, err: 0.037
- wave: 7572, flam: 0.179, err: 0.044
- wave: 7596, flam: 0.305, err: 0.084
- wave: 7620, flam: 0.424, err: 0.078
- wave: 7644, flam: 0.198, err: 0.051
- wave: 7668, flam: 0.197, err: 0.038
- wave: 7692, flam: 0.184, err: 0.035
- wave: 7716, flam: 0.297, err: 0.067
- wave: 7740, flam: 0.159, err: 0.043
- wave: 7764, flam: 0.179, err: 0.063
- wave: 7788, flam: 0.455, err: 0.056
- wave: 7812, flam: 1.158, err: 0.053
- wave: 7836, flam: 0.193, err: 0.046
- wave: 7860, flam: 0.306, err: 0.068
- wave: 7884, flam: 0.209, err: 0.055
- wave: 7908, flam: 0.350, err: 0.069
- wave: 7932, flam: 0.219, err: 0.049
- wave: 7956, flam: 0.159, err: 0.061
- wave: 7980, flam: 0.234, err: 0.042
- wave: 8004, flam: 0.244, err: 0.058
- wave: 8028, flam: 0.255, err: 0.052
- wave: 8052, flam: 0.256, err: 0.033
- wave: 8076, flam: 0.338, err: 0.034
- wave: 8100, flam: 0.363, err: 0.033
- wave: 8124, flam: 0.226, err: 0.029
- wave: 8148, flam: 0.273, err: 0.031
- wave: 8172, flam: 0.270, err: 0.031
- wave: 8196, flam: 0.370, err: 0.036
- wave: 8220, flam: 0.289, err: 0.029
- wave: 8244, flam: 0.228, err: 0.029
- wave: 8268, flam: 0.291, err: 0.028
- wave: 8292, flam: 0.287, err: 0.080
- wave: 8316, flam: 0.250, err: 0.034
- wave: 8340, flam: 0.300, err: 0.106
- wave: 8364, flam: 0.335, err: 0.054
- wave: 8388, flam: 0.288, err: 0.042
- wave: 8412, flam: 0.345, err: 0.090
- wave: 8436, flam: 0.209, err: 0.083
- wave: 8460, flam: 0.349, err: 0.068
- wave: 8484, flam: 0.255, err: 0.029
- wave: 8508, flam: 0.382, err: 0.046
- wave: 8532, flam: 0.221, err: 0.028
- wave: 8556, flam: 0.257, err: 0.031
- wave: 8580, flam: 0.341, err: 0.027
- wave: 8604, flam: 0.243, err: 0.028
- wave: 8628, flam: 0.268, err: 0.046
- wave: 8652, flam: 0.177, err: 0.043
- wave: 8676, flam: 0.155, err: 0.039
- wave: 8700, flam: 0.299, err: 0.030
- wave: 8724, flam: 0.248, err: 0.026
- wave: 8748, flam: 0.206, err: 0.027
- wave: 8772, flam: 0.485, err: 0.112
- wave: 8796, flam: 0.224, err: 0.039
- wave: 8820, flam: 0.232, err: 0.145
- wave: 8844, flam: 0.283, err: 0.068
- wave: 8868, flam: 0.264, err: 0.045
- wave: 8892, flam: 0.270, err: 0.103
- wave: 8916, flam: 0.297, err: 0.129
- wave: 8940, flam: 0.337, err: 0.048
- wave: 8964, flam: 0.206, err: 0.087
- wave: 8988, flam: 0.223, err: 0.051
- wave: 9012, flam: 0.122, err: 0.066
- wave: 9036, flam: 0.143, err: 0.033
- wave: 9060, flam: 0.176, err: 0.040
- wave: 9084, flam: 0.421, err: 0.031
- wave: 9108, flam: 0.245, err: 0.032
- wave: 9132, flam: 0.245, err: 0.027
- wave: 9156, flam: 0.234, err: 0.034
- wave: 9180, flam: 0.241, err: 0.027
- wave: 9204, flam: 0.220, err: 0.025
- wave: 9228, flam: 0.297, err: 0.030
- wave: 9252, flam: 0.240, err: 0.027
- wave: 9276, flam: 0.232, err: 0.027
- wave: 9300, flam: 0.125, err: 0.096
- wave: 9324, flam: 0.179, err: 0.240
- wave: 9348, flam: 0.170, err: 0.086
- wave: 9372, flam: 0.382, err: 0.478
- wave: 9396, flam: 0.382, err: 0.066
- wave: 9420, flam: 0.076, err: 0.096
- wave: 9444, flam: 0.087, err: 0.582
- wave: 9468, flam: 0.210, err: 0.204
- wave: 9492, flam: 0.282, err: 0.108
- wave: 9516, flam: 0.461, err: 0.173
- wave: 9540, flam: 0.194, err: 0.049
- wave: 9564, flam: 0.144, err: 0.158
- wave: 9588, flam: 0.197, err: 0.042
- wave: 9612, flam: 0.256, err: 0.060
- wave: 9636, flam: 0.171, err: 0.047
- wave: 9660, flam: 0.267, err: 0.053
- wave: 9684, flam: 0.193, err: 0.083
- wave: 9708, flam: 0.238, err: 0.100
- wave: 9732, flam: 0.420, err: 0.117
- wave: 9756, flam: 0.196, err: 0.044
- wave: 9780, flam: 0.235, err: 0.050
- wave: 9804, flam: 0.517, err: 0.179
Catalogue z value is 1.093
